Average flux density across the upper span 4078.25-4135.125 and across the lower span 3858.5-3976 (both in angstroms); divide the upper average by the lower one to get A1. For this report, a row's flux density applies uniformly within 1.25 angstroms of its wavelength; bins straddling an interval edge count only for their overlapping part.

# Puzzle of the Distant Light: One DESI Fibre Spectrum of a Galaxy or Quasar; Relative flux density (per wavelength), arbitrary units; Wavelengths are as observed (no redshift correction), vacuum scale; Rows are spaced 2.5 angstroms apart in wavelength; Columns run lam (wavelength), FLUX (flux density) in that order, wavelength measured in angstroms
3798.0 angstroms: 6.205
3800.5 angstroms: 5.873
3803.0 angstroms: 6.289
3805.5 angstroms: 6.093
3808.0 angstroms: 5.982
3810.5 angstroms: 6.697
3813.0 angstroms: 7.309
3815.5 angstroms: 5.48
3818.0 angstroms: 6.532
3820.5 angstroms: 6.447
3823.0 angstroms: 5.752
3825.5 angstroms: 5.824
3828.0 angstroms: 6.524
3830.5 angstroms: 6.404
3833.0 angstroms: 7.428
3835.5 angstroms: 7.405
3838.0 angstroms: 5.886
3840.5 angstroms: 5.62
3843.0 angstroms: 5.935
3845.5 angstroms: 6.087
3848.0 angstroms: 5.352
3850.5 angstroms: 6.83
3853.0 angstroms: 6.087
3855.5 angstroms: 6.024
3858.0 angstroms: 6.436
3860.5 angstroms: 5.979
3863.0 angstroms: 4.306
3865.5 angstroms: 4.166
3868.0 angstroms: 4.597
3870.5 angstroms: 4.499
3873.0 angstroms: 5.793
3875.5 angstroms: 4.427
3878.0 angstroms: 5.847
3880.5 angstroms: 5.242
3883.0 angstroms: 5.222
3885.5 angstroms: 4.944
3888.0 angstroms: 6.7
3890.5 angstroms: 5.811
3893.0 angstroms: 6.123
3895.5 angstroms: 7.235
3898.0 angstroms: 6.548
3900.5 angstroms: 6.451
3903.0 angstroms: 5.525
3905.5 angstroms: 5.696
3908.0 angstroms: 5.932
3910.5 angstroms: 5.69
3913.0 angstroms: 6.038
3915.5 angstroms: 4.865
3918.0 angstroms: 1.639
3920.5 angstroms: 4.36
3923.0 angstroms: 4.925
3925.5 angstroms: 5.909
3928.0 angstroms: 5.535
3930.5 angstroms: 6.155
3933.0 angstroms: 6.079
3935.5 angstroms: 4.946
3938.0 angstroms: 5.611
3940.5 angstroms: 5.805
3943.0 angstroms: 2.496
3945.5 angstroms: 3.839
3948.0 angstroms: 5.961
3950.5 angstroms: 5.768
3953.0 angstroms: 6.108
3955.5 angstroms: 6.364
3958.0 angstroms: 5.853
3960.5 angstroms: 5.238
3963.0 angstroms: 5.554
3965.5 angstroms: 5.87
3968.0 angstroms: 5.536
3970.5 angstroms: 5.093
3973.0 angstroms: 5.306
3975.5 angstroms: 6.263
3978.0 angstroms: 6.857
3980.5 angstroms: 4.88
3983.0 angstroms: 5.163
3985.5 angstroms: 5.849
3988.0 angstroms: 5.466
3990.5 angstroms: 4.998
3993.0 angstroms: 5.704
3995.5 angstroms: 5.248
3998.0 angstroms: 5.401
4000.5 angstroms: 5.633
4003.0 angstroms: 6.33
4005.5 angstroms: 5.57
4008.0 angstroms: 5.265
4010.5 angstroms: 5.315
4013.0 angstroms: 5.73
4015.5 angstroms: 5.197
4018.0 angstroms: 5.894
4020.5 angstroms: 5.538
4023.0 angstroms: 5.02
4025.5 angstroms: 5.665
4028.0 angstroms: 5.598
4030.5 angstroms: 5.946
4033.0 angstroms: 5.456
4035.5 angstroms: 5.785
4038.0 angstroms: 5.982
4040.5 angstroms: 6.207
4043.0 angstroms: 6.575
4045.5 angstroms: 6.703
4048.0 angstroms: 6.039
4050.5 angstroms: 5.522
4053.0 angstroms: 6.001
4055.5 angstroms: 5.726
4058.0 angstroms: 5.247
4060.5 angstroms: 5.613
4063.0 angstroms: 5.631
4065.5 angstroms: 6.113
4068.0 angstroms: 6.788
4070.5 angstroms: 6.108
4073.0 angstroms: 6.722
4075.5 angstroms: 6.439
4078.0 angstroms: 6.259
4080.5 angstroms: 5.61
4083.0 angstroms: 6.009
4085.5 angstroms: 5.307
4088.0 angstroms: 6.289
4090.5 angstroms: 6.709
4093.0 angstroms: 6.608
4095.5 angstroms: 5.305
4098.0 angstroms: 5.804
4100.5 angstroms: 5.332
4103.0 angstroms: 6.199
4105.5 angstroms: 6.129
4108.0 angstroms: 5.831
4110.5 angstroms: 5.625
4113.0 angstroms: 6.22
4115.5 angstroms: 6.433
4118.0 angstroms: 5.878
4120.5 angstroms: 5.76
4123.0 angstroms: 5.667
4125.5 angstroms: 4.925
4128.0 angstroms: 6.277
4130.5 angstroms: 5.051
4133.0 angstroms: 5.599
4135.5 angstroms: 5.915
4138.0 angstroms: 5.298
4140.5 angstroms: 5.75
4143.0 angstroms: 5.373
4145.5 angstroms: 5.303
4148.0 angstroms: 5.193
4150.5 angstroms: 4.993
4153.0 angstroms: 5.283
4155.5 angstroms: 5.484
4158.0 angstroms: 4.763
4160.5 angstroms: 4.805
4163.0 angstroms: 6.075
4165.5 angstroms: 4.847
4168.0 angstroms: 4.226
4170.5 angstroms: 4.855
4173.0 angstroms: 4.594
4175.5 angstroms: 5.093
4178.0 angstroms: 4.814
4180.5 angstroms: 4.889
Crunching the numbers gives 1.08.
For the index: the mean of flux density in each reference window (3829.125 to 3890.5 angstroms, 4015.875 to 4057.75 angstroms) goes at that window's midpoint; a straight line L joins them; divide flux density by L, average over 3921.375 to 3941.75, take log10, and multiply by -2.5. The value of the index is 0.03 mag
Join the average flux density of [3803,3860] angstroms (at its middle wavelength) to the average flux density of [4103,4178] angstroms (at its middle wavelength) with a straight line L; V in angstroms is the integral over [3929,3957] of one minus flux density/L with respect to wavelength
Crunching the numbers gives 2.8 angstroms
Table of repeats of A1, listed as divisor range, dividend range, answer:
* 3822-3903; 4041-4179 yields 0.97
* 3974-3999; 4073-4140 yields 1.05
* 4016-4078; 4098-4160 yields 0.94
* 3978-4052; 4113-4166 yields 0.97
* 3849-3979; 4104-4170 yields 1.00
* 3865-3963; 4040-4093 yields 1.13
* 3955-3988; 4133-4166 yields 0.94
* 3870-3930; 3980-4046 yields 1.03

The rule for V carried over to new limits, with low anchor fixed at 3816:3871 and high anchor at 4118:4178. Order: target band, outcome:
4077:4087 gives -0.7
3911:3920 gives 2.3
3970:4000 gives 0.5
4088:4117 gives -3.6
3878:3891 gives 0.5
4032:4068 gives -3.0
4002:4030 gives 0.0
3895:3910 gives -0.9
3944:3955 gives 0.5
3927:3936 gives 0.0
